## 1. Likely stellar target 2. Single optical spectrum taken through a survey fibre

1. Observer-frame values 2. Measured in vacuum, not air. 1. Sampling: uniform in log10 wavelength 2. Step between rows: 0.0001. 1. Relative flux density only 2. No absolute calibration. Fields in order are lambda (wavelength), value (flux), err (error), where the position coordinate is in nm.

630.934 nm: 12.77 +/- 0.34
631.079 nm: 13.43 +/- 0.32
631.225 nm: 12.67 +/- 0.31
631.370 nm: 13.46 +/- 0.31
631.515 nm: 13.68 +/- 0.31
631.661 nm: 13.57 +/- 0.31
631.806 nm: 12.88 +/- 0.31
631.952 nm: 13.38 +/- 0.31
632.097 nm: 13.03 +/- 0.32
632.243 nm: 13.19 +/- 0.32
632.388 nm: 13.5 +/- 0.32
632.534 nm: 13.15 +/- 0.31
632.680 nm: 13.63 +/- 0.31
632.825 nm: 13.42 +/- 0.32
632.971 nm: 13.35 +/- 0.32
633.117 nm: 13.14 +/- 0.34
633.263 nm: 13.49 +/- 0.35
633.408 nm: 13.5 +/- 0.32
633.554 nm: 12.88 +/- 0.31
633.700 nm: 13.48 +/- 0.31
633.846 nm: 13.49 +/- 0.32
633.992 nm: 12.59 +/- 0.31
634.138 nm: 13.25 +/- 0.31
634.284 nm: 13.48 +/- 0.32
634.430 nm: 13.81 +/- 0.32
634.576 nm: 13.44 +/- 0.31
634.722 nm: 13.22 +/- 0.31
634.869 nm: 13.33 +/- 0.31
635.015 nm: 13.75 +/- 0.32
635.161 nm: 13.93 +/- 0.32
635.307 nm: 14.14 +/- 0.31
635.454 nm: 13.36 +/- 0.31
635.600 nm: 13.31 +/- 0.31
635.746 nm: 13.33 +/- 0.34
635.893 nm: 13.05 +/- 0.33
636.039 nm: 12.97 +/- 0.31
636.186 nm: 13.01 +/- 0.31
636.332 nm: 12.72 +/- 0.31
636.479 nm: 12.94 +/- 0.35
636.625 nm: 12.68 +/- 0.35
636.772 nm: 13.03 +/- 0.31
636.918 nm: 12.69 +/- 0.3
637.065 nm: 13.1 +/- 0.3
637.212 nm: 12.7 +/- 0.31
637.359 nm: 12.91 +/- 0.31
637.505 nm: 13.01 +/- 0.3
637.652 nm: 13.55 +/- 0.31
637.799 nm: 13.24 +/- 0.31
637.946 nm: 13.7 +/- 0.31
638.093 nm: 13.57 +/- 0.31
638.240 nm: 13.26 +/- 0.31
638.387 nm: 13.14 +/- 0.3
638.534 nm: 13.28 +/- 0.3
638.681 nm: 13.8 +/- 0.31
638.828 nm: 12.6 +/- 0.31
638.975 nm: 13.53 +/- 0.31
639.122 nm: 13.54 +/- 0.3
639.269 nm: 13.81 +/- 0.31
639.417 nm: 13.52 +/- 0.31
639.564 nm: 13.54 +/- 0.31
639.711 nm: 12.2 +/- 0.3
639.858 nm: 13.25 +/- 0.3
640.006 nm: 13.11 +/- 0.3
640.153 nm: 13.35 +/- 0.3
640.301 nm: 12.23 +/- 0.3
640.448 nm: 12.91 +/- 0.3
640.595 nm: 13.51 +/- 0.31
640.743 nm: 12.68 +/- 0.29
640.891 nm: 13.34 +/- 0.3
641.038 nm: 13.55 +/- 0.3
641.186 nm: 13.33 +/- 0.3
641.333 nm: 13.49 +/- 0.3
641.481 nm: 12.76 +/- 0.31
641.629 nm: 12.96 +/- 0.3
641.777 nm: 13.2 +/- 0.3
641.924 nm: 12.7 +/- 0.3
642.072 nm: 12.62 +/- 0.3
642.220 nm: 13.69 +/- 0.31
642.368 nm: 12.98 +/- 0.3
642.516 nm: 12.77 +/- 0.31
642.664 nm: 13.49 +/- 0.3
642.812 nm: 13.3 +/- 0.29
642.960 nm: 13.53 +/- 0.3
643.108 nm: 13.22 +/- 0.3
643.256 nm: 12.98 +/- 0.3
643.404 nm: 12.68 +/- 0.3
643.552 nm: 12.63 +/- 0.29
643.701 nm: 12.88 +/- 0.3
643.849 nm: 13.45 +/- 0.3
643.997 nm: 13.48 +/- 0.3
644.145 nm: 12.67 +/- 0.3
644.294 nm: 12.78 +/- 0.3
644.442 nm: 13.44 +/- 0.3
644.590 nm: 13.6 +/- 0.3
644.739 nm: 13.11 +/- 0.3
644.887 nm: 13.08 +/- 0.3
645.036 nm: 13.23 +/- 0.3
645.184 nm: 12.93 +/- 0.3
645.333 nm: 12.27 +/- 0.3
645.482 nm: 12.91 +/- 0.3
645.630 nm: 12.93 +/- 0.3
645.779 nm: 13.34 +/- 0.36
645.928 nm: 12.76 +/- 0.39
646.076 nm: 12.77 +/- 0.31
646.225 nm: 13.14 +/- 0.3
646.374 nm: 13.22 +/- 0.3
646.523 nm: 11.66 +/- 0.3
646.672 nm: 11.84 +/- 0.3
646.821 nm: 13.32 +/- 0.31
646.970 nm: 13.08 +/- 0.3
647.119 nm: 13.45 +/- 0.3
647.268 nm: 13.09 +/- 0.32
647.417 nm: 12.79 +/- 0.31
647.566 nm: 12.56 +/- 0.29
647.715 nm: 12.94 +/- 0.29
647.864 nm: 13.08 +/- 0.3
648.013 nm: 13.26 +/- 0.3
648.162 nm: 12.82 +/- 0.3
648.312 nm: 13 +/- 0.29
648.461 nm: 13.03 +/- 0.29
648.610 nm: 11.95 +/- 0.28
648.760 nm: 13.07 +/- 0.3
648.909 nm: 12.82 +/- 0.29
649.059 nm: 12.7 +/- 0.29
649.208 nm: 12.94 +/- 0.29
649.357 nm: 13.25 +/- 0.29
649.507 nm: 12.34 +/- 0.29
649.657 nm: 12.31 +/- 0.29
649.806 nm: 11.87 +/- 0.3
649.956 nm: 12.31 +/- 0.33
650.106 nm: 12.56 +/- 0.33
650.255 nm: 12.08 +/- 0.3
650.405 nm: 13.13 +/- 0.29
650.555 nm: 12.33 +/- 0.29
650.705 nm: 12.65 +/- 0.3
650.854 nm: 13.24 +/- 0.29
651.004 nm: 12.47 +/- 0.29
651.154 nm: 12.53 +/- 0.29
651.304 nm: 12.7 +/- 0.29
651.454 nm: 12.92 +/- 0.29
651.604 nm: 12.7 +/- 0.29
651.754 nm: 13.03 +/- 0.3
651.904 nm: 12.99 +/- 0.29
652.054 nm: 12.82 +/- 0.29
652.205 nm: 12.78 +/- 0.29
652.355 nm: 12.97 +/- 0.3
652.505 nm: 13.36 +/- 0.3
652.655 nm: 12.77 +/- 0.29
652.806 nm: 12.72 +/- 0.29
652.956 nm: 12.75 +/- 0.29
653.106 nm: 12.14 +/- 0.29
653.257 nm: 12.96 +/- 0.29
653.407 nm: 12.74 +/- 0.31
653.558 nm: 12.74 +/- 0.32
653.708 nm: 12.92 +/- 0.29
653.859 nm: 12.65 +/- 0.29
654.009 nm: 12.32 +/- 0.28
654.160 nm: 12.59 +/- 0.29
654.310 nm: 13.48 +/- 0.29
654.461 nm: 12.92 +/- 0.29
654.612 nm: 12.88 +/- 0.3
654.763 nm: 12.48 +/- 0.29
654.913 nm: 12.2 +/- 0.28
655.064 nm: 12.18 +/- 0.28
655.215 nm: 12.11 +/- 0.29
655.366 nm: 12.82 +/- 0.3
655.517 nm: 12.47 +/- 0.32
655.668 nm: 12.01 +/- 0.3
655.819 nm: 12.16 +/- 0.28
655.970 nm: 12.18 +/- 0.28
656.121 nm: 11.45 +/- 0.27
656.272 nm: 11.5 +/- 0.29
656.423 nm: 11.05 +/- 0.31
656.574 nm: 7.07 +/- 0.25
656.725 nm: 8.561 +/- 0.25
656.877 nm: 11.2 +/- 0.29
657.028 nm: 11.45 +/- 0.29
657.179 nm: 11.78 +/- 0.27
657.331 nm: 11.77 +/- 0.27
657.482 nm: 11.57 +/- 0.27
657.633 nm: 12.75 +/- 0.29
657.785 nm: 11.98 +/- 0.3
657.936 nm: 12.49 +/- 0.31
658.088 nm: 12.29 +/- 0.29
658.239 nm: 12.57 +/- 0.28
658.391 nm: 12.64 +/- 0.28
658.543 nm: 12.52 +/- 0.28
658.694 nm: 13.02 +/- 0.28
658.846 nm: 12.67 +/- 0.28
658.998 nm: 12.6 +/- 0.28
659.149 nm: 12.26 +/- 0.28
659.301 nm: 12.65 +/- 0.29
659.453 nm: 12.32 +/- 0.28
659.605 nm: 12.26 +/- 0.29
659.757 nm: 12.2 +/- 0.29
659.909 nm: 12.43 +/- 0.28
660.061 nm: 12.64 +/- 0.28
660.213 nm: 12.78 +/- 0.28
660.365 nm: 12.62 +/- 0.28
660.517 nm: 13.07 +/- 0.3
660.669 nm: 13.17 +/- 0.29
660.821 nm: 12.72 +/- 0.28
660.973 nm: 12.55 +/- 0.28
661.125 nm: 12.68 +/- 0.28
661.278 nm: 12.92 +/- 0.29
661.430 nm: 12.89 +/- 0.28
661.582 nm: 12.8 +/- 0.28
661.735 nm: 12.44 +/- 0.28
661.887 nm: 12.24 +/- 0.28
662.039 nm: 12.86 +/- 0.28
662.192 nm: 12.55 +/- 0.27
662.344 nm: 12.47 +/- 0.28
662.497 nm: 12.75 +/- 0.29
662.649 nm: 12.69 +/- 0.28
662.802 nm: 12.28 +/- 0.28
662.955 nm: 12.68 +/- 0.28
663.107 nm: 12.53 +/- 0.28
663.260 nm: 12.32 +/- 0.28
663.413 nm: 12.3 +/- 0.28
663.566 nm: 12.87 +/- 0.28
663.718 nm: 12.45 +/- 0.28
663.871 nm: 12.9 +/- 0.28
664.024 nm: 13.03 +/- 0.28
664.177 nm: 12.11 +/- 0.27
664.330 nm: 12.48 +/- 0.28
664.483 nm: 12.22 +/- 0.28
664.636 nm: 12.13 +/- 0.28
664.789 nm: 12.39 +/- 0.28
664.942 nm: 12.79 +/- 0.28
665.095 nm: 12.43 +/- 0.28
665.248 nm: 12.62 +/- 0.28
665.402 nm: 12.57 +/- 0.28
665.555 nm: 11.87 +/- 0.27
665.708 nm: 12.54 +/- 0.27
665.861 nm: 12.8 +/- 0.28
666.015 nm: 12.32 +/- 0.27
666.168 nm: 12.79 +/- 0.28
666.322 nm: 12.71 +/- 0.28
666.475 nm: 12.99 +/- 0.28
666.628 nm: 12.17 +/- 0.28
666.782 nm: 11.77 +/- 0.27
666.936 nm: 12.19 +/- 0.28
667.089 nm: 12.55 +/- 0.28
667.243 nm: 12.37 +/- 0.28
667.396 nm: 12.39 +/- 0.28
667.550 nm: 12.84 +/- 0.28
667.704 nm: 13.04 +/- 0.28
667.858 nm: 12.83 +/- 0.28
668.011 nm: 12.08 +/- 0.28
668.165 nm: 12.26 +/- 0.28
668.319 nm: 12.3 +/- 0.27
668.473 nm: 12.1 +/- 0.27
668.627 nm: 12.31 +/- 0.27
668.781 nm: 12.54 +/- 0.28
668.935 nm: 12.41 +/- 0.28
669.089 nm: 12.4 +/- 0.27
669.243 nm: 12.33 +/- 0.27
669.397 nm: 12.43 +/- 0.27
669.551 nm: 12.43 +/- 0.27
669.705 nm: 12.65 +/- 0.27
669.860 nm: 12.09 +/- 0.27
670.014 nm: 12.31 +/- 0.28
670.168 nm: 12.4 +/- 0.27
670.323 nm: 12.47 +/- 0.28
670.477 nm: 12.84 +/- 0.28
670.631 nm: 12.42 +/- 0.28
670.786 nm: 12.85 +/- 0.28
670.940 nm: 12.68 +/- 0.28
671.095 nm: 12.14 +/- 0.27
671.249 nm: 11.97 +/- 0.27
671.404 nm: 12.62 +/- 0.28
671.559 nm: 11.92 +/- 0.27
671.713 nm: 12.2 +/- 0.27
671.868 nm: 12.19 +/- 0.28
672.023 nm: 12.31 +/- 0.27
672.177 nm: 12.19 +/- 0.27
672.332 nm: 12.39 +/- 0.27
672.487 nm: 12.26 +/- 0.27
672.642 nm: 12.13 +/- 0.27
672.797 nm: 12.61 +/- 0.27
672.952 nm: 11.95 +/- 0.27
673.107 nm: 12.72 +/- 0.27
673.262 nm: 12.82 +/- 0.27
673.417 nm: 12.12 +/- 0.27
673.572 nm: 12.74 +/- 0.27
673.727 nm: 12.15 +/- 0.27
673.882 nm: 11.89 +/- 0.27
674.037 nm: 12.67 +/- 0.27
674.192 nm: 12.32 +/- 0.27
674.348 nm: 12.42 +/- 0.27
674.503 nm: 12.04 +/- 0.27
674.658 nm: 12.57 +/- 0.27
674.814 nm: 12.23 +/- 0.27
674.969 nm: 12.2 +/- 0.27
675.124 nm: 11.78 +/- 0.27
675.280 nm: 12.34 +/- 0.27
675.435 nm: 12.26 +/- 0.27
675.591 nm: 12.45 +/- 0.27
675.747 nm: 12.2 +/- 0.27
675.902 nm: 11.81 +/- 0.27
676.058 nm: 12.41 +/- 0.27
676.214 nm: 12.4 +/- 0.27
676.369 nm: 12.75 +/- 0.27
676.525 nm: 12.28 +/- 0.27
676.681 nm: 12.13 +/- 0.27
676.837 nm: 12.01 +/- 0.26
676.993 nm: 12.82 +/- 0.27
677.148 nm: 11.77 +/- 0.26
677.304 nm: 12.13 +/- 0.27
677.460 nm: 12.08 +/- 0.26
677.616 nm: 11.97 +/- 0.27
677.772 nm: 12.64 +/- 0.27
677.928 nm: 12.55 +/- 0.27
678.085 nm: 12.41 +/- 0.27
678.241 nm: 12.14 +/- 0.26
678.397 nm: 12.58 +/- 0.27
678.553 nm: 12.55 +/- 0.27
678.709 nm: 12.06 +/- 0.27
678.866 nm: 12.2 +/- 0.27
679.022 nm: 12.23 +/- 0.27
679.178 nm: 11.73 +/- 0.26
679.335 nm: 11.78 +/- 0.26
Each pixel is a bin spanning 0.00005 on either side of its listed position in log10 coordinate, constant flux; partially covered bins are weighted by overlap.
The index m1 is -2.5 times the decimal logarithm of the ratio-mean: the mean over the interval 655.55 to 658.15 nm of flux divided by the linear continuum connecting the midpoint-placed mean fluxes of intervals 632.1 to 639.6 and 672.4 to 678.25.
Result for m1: 0.12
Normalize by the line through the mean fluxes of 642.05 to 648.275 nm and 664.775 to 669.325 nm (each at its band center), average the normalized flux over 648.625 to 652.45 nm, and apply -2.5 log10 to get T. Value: 0.01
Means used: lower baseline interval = 13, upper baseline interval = 12.5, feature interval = 12.7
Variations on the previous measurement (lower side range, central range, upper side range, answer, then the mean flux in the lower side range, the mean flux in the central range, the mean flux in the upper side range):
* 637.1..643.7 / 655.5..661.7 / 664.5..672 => 0.049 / 13.2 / 12.1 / 12.4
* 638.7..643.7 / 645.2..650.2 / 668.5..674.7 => 0.016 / 13.1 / 12.8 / 12.4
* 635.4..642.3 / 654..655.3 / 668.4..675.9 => 0.015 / 13.1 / 12.6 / 12.3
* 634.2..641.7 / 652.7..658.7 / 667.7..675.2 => 0.059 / 13.2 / 12.1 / 12.4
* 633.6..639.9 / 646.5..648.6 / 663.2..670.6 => 0.010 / 13.3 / 12.9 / 12.5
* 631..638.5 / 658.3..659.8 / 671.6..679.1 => 0.014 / 13.3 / 12.5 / 12.3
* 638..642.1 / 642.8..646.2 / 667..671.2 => 0.002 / 13.2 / 13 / 12.5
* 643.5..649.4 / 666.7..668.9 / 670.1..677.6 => 0.005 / 12.9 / 12.4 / 12.3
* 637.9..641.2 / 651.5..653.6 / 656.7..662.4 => -0.011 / 13.2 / 12.8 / 12.4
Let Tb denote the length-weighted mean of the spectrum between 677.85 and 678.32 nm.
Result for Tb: 12.4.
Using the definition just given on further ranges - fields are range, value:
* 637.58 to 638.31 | 13.5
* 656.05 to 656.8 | 9.93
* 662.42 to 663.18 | 12.6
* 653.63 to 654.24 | 12.6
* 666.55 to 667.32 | 12.2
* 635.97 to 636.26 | 13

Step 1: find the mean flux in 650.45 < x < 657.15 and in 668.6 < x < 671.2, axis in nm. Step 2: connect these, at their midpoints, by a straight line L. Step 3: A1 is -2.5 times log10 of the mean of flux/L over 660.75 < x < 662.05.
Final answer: -0.03 mag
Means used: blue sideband 12.3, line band 12.7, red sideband 12.5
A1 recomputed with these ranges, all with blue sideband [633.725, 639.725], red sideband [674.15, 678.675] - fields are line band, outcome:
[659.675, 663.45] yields 0.00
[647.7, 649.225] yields 0.01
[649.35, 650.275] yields 0.05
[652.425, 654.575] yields 0.00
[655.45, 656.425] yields 0.08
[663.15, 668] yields 0.00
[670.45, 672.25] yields 0.01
